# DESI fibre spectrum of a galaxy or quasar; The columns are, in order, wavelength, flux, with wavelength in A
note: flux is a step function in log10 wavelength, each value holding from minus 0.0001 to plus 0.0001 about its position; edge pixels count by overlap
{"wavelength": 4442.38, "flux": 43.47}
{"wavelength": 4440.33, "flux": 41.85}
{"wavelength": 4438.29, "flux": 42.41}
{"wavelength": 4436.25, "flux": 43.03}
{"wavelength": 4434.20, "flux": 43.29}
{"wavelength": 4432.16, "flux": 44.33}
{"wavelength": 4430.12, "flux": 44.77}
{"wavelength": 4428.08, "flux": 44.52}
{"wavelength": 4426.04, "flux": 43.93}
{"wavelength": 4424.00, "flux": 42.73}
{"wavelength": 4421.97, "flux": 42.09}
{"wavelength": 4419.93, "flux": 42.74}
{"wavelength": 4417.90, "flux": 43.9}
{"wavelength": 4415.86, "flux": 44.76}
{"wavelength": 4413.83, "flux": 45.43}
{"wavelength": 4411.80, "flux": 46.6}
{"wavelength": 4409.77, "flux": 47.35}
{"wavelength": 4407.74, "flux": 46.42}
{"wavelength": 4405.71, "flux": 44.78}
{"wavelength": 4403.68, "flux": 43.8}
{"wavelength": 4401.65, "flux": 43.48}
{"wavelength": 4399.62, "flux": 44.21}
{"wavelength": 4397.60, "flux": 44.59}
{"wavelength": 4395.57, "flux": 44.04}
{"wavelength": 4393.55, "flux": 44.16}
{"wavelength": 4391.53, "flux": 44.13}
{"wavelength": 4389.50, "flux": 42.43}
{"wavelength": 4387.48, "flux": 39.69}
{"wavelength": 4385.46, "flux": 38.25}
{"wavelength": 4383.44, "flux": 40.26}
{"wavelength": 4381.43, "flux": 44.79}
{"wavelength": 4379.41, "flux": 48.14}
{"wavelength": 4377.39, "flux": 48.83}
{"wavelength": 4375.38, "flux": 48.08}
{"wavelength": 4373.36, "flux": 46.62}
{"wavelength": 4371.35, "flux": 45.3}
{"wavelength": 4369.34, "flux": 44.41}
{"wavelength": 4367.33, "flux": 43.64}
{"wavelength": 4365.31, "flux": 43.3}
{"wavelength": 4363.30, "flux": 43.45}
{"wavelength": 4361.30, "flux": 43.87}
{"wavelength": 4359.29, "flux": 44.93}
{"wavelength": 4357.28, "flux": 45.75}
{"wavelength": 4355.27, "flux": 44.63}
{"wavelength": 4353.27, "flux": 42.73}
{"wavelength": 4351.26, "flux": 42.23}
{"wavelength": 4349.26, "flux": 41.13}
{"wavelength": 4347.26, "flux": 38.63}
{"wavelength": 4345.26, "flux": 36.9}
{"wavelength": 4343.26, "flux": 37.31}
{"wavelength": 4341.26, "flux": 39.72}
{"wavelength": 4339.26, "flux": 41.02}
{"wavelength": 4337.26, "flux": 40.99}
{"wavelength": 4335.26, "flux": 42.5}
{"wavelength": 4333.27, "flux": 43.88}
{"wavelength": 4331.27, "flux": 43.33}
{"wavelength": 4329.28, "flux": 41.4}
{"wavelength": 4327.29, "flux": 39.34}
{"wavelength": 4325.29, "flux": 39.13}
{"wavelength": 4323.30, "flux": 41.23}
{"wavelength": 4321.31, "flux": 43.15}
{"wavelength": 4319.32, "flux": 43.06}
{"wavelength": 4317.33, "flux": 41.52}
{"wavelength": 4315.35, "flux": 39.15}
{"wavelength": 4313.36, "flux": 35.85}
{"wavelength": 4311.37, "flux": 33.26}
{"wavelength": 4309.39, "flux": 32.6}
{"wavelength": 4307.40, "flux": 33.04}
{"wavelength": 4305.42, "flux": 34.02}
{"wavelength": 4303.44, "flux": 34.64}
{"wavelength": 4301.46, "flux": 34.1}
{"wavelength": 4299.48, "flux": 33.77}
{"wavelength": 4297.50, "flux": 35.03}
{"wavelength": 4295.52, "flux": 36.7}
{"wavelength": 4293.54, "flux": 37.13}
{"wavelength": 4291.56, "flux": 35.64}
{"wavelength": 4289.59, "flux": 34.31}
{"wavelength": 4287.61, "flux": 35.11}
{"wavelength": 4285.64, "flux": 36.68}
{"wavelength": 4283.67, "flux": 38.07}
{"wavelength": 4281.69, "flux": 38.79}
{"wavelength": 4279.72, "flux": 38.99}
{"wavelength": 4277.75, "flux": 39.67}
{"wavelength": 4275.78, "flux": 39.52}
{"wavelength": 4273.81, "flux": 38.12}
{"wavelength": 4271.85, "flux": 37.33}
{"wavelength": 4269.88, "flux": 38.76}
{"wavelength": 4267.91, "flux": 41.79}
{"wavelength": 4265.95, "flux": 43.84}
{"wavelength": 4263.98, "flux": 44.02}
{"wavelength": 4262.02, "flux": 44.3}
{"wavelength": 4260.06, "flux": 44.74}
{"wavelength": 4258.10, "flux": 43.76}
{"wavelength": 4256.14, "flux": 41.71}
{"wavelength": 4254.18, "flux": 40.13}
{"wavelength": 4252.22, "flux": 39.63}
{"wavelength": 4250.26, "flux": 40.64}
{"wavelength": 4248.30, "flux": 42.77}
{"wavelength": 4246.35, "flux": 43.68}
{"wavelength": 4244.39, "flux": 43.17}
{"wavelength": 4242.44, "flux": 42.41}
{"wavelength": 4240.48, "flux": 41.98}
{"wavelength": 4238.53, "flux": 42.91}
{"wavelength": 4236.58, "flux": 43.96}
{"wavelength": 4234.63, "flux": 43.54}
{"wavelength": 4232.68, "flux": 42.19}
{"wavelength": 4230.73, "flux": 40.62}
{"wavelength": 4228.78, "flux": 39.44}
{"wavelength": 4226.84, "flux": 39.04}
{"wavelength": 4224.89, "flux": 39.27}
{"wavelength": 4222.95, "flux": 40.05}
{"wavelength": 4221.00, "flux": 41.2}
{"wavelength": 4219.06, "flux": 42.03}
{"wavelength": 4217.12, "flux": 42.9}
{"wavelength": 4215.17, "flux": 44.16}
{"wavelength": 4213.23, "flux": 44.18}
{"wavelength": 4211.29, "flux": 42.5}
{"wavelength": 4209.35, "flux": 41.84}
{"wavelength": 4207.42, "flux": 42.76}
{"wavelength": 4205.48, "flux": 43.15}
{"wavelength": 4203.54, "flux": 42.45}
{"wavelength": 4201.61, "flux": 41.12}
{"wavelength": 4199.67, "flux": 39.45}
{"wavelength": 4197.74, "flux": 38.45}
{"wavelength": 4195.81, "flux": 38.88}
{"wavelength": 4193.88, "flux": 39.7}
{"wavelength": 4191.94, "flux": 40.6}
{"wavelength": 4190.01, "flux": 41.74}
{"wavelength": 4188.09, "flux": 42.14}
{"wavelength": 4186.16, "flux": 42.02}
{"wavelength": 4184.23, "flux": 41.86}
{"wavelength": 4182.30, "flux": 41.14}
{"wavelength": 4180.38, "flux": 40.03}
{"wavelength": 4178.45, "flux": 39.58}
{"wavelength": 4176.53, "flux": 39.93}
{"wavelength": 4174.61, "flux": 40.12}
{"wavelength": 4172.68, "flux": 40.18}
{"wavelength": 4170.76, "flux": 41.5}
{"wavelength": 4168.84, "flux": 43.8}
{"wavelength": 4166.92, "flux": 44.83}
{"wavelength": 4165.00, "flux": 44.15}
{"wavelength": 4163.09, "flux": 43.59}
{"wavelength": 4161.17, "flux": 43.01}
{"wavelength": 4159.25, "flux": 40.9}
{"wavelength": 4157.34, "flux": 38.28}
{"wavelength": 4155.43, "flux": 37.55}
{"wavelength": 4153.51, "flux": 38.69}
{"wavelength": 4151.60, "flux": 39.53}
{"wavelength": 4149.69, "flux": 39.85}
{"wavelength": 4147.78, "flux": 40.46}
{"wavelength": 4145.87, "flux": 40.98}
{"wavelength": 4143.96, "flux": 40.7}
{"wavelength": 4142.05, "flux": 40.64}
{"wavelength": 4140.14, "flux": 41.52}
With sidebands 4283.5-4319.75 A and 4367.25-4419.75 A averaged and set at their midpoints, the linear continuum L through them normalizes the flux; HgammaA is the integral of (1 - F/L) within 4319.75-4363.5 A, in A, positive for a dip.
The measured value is -2.29 A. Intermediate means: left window 35.8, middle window 41.7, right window 44.5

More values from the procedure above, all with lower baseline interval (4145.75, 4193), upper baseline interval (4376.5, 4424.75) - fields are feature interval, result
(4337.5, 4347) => 1.0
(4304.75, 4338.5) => 2.9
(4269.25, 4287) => 1.7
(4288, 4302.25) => 2.5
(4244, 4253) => 0.0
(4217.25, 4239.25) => 0.3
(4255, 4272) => -0.1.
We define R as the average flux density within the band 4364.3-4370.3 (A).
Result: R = 43.7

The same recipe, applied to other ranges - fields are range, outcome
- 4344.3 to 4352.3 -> 39.8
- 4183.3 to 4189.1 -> 42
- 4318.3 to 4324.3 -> 42.5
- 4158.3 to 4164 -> 42.4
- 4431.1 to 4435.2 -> 43.8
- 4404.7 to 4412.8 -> 46.3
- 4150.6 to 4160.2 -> 39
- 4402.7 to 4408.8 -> 45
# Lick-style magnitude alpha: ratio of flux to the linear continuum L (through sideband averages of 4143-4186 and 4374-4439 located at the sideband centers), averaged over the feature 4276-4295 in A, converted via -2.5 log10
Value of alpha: 0.14 mag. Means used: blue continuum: 41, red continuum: 44.1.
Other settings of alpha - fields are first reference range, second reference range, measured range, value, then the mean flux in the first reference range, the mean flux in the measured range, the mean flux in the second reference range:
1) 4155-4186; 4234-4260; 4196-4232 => 0.02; 41.4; 41.3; 42.4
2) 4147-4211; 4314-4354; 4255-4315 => 0.08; 41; 37.8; 40.9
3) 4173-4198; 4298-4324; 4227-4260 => -0.09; 40.5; 42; 36.8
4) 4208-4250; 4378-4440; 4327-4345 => 0.06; 42.1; 41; 43.8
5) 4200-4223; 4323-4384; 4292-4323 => 0.17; 42.4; 36.6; 42.9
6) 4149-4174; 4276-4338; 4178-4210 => -0.01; 41.2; 41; 38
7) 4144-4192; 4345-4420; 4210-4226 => -0.01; 41.1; 42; 44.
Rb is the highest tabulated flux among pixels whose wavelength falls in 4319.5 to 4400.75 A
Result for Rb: 48.83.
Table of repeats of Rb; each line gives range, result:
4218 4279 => 44.74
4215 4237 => 44.16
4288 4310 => 37.13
